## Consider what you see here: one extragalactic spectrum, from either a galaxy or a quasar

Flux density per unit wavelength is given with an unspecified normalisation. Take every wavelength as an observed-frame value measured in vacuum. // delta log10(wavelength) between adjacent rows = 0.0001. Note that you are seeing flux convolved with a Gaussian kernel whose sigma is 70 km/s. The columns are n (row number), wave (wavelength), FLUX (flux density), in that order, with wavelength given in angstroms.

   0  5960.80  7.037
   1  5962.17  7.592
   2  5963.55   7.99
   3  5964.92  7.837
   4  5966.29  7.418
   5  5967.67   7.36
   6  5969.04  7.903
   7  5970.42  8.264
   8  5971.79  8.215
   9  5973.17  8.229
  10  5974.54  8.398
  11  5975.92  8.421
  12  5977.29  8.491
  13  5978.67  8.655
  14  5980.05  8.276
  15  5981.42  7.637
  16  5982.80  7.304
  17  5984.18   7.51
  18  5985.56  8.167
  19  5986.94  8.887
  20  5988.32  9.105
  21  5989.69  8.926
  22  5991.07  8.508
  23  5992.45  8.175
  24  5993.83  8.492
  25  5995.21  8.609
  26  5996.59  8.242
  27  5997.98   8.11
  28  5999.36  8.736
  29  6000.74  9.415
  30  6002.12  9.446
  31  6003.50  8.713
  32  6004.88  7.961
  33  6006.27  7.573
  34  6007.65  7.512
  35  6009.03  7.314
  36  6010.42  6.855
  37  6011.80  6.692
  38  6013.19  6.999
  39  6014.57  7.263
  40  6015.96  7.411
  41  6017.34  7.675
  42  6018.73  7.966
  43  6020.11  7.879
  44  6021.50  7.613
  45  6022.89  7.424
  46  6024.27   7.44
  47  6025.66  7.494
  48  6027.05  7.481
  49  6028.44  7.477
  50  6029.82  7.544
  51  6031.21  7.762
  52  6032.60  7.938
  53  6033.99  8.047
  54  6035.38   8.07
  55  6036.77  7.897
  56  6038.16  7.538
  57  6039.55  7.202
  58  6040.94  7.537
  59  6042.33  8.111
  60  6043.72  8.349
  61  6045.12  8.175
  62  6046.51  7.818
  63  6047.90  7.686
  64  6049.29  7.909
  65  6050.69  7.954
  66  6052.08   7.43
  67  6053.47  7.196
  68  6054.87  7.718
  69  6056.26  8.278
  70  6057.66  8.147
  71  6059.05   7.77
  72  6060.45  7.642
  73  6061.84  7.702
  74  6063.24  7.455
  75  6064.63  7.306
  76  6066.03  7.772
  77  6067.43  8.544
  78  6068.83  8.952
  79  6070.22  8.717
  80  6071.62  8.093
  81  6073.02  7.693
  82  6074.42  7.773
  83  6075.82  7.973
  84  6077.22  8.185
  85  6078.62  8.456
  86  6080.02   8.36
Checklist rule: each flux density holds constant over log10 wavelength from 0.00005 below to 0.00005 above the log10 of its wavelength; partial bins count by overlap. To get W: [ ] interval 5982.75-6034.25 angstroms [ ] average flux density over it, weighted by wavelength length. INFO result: 7.94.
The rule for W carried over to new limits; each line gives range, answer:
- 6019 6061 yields 7.75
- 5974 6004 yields 8.46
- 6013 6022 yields 7.58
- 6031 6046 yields 7.88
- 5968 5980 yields 8.29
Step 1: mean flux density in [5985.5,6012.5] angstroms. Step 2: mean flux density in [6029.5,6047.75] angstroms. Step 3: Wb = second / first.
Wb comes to 0.95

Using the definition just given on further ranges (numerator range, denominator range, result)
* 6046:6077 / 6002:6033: 1.04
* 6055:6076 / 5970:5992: 0.96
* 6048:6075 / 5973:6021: 0.97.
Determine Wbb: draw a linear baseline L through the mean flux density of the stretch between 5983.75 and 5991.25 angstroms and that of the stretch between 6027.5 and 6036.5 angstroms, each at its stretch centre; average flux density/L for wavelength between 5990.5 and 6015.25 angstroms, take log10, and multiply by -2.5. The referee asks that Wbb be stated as 0.036 mag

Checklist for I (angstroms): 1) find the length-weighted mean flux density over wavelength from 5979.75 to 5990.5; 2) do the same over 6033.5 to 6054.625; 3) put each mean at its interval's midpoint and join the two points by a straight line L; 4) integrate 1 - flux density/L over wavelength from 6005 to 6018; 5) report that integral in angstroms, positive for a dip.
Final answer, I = 1.2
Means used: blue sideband 8.23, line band 7.28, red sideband 7.79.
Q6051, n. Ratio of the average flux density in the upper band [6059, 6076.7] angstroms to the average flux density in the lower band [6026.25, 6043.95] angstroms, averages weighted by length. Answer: 1.0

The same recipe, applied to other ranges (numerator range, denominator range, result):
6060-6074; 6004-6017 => 1.09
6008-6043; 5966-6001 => 0.91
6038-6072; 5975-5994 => 0.95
